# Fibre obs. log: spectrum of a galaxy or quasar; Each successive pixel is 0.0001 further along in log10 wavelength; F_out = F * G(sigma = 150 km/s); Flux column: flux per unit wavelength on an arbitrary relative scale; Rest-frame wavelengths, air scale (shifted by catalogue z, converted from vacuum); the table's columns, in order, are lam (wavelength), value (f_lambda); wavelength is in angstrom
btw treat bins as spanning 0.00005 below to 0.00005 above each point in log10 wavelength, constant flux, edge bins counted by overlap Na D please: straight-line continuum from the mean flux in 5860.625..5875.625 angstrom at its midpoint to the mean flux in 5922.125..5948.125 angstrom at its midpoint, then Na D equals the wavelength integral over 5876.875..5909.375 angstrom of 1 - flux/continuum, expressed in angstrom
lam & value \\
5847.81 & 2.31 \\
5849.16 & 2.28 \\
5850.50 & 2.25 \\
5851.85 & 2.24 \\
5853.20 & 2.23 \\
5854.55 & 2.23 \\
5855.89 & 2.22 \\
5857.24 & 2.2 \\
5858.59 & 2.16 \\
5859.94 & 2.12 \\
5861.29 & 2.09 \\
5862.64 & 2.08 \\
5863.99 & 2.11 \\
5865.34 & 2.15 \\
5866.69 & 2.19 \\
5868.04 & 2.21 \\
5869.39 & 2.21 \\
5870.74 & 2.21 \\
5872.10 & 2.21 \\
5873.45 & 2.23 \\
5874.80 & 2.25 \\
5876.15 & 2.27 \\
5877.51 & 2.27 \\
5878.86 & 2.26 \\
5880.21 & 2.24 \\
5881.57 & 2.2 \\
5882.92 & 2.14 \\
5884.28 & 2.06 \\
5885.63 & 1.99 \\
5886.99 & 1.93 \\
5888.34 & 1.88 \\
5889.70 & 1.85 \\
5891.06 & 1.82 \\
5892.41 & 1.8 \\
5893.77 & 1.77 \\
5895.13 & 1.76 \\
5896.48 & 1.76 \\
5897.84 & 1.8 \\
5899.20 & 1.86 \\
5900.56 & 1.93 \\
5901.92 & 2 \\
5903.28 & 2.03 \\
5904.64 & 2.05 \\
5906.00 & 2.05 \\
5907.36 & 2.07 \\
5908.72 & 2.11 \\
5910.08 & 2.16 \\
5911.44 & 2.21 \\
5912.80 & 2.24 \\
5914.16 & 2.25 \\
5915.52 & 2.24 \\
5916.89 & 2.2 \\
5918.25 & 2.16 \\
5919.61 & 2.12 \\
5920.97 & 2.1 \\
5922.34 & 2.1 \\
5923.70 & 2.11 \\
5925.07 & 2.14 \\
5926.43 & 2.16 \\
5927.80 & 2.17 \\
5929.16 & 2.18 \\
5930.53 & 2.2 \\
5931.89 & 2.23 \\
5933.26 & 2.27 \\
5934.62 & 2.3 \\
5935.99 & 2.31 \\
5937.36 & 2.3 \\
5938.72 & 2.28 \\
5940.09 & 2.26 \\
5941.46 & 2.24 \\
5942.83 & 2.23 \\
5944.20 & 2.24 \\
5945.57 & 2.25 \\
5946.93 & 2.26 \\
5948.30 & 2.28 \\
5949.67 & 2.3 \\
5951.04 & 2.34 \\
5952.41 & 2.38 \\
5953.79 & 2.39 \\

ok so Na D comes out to 3.1 angstrom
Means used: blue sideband 2.18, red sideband 2.23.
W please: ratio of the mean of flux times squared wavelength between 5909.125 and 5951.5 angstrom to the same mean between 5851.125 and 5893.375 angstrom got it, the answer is 1.06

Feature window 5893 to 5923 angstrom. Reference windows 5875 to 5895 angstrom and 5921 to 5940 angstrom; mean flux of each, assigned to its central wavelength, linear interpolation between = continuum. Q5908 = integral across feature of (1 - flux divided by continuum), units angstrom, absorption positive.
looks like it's 1.1 angstrom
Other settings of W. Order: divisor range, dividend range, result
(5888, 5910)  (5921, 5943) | 1.17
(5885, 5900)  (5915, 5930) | 1.18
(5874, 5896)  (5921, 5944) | 1.11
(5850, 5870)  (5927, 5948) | 1.06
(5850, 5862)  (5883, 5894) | 0.88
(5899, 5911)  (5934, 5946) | 1.12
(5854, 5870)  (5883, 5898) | 0.87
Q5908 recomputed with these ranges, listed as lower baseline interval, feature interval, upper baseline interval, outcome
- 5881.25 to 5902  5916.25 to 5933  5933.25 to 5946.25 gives 0.0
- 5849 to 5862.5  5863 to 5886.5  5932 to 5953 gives 0.3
